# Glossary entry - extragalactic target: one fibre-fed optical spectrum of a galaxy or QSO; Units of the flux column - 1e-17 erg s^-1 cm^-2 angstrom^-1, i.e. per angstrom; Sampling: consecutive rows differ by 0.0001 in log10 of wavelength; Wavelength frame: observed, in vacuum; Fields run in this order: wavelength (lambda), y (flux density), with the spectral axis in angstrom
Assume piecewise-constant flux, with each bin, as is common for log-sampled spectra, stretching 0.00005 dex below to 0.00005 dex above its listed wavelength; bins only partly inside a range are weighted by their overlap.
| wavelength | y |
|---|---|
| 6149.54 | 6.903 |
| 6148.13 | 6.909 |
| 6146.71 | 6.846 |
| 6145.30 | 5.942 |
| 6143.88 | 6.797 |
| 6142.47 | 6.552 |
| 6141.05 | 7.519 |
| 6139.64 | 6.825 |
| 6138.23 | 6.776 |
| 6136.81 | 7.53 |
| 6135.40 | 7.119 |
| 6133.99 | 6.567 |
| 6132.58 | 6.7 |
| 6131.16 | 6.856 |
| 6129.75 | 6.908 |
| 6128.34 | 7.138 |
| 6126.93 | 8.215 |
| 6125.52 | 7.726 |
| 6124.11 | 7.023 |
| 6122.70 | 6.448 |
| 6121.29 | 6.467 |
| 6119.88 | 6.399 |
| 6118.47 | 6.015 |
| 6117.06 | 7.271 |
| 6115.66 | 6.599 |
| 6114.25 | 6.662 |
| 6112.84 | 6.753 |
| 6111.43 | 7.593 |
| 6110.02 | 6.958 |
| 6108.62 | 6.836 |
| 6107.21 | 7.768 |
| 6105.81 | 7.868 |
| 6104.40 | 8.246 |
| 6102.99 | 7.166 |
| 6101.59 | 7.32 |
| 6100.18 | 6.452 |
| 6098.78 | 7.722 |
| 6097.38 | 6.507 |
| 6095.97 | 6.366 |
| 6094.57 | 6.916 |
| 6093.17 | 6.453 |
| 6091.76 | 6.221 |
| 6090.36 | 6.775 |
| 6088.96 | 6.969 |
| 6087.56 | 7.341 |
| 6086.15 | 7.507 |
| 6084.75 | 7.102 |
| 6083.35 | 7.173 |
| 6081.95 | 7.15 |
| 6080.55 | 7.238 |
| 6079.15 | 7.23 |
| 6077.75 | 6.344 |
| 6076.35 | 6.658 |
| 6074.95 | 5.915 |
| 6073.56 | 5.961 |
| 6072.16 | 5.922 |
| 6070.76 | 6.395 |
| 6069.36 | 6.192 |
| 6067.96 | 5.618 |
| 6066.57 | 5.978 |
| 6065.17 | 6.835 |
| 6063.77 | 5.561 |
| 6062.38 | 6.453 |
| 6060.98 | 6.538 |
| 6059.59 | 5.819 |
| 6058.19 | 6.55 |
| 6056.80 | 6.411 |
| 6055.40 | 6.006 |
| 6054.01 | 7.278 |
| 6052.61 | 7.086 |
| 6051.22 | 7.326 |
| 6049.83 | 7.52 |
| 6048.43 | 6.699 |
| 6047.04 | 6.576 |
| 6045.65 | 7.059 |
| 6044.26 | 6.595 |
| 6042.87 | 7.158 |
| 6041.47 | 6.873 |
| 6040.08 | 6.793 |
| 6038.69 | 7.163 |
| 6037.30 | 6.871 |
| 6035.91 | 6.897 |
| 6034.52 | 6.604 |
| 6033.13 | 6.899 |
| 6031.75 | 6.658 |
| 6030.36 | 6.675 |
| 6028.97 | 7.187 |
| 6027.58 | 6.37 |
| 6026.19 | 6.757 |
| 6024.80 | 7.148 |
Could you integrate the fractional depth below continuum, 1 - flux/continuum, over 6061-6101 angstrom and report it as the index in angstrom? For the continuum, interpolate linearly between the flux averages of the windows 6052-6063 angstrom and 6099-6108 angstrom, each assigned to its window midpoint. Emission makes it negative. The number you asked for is 2.3 angstrom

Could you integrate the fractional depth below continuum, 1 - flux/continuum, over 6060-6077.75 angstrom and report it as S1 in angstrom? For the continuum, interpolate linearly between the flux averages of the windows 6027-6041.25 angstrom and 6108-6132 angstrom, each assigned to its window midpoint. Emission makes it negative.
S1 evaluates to 1.8 angstrom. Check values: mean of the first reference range 6.82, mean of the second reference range 6.93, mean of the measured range 6.17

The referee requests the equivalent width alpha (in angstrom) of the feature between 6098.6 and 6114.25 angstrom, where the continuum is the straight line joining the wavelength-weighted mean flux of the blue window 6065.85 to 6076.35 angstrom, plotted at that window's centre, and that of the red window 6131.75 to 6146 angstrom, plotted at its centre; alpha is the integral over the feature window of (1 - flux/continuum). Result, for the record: -2.03 angstrom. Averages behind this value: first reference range 6.04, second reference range 6.83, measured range 7.29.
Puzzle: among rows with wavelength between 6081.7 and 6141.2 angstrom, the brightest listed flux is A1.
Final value 8.246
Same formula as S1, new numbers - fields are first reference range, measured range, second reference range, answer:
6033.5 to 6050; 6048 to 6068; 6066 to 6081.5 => 0.20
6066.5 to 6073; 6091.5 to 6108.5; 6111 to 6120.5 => -1.58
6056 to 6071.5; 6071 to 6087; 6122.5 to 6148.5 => -0.92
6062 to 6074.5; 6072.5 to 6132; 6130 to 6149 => -4.64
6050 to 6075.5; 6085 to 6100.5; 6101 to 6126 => -0.21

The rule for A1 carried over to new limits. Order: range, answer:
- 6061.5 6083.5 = 7.238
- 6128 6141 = 7.53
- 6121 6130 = 8.215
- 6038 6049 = 7.163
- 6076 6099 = 7.722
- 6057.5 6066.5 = 6.835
